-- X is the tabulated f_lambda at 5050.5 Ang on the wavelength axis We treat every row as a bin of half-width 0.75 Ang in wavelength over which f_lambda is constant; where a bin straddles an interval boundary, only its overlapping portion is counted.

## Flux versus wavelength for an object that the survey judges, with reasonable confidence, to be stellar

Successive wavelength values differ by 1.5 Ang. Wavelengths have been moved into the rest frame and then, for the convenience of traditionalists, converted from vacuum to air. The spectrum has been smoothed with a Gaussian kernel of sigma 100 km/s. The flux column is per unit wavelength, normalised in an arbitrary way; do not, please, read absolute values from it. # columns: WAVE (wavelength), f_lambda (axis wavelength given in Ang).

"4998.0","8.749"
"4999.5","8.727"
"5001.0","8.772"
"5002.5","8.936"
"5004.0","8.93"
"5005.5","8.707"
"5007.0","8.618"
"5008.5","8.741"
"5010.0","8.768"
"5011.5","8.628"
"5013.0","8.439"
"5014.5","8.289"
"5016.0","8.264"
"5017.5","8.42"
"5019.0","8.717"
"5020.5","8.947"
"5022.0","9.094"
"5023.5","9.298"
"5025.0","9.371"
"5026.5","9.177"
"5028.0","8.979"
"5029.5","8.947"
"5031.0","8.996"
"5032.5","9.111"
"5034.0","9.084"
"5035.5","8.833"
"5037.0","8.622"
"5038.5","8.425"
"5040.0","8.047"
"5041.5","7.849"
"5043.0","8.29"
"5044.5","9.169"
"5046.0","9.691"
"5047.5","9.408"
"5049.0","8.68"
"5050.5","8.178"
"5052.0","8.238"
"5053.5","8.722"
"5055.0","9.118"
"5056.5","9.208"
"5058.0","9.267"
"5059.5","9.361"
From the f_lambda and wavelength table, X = 8.178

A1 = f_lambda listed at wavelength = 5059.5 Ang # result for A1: 9.361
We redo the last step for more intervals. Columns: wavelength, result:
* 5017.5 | 8.42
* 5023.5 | 9.298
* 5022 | 9.094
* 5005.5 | 8.707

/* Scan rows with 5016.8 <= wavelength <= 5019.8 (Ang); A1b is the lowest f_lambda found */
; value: 8.42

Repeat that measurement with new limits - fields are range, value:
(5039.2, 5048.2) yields 7.849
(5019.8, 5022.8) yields 8.947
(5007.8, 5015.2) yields 8.289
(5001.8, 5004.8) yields 8.93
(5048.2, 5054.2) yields 8.178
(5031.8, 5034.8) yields 9.084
